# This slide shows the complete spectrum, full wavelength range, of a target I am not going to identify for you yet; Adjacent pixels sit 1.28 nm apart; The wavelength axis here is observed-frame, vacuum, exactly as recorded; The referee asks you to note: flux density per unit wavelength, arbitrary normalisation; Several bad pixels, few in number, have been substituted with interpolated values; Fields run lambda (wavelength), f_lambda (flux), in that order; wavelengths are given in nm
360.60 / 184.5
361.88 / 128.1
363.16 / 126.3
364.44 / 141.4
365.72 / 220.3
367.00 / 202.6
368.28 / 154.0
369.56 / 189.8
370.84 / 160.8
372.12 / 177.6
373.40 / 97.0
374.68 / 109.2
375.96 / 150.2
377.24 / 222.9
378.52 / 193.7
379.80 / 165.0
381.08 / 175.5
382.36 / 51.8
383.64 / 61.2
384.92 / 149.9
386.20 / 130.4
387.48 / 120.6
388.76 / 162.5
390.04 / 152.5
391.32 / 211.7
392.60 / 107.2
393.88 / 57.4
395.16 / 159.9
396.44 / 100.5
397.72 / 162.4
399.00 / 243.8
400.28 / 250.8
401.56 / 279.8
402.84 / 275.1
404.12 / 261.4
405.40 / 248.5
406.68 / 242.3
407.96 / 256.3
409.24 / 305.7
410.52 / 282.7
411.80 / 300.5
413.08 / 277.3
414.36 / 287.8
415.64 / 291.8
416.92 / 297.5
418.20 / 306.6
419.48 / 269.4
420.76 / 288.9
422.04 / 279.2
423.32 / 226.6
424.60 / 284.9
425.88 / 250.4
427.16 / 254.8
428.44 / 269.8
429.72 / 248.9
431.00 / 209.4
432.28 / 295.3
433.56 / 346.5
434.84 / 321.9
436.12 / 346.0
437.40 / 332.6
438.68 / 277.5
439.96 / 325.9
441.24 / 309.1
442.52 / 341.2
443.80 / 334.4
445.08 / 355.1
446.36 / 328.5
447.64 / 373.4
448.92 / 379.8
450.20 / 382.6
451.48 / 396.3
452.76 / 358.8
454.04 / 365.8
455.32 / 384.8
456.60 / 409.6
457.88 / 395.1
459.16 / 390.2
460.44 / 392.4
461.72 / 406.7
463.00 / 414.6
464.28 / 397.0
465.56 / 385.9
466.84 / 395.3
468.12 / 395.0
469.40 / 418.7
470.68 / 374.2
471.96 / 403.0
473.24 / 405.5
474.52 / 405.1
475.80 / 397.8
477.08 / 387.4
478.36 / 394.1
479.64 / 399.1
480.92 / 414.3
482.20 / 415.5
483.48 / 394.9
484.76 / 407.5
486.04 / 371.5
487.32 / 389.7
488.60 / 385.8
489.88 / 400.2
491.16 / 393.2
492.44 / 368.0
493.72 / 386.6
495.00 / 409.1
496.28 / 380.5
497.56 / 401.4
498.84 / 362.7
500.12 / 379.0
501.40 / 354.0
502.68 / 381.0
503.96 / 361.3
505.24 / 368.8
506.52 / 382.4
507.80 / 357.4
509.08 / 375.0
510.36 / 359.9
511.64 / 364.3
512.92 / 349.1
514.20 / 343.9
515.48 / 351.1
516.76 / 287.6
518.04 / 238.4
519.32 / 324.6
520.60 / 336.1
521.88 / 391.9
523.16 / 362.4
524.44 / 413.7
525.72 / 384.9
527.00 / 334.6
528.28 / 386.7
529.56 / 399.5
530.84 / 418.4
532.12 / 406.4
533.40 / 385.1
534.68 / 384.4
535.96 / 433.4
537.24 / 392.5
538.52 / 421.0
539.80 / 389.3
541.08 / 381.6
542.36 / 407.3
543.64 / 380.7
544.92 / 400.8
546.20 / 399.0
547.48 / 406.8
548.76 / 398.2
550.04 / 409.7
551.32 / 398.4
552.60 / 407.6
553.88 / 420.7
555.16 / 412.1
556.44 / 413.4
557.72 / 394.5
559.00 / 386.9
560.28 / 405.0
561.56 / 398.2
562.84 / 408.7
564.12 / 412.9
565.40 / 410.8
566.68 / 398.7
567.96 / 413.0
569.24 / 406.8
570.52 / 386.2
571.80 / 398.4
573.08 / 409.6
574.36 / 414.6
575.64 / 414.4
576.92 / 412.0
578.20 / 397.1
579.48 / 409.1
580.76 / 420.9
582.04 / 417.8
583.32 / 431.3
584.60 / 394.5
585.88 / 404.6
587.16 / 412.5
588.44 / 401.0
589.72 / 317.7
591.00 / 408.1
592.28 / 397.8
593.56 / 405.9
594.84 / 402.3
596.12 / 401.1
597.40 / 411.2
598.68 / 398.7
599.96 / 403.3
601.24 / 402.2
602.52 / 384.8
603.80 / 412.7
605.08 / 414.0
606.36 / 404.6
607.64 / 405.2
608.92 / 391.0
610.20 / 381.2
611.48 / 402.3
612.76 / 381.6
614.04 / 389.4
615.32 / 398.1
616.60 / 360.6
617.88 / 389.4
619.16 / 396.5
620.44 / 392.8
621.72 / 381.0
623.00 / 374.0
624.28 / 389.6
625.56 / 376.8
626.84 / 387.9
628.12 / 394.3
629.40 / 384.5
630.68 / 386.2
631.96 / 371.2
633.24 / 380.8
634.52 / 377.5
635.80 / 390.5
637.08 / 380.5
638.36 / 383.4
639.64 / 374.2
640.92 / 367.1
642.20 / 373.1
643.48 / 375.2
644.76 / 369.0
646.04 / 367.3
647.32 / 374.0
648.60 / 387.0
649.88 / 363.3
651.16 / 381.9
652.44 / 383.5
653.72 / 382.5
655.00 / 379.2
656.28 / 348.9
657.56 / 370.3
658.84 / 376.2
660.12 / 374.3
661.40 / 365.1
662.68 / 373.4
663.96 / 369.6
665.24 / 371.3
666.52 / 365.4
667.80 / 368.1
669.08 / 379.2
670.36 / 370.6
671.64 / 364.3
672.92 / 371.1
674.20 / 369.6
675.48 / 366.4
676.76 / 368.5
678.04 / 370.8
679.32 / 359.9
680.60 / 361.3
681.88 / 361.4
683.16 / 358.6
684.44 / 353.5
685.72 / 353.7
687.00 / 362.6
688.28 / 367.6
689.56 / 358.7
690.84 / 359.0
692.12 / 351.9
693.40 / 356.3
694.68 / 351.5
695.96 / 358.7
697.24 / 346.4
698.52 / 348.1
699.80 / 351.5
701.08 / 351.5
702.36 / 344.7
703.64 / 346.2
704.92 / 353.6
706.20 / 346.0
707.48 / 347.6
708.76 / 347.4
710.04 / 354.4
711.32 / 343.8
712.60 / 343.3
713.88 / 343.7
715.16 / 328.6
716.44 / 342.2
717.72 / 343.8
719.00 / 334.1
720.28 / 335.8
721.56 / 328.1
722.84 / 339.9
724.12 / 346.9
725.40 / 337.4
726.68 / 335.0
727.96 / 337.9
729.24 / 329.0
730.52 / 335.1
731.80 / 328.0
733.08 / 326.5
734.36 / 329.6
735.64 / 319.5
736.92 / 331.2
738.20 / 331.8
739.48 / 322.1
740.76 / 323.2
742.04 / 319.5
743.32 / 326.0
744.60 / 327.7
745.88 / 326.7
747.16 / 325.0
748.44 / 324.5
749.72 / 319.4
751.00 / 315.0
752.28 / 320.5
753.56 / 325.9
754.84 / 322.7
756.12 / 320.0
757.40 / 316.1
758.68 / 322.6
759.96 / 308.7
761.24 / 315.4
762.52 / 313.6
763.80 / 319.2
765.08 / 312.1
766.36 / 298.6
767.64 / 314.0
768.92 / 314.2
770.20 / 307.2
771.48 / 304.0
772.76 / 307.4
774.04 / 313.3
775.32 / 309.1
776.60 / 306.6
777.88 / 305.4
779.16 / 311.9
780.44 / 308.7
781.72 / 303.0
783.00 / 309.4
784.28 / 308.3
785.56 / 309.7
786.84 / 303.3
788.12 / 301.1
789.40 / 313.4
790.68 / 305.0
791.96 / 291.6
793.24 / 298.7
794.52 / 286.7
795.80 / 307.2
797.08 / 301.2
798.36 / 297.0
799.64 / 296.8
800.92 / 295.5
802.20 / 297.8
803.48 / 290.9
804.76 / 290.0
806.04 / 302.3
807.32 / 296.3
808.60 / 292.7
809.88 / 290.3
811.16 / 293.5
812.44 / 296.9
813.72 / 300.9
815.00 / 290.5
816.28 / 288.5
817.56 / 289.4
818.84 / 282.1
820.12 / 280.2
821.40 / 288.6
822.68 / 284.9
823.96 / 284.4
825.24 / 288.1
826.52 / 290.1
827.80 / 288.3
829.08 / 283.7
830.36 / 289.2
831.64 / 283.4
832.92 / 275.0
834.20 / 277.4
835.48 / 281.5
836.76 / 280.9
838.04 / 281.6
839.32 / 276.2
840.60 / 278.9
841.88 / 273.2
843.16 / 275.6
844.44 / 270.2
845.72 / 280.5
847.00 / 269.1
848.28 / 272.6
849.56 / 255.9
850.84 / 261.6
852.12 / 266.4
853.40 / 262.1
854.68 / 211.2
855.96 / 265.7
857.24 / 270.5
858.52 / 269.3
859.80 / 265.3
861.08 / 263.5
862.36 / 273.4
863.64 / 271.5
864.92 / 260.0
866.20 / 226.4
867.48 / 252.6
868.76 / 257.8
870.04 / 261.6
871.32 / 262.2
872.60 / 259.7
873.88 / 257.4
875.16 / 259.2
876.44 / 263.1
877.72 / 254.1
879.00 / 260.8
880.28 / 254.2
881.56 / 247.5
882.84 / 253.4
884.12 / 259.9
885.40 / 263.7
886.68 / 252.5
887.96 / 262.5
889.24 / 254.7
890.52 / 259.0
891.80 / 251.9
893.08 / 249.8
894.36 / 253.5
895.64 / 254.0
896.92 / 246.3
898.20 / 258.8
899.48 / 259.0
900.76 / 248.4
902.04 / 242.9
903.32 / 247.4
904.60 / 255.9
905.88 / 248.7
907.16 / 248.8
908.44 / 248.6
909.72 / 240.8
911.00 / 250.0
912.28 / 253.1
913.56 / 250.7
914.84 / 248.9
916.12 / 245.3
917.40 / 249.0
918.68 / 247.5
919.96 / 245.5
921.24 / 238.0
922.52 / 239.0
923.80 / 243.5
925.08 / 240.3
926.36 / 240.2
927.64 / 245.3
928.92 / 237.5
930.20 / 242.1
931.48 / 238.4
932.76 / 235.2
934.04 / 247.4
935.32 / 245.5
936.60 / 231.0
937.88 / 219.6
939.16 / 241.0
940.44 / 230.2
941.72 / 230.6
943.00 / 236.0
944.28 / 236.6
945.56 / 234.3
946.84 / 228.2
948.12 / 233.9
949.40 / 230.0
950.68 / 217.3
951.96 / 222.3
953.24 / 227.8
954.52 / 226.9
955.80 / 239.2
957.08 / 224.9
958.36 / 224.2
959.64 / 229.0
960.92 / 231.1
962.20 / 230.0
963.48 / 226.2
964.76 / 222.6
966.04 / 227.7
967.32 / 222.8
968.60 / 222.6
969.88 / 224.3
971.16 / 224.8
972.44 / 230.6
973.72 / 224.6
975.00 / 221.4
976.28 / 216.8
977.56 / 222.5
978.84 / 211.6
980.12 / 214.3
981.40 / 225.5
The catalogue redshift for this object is 0.000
